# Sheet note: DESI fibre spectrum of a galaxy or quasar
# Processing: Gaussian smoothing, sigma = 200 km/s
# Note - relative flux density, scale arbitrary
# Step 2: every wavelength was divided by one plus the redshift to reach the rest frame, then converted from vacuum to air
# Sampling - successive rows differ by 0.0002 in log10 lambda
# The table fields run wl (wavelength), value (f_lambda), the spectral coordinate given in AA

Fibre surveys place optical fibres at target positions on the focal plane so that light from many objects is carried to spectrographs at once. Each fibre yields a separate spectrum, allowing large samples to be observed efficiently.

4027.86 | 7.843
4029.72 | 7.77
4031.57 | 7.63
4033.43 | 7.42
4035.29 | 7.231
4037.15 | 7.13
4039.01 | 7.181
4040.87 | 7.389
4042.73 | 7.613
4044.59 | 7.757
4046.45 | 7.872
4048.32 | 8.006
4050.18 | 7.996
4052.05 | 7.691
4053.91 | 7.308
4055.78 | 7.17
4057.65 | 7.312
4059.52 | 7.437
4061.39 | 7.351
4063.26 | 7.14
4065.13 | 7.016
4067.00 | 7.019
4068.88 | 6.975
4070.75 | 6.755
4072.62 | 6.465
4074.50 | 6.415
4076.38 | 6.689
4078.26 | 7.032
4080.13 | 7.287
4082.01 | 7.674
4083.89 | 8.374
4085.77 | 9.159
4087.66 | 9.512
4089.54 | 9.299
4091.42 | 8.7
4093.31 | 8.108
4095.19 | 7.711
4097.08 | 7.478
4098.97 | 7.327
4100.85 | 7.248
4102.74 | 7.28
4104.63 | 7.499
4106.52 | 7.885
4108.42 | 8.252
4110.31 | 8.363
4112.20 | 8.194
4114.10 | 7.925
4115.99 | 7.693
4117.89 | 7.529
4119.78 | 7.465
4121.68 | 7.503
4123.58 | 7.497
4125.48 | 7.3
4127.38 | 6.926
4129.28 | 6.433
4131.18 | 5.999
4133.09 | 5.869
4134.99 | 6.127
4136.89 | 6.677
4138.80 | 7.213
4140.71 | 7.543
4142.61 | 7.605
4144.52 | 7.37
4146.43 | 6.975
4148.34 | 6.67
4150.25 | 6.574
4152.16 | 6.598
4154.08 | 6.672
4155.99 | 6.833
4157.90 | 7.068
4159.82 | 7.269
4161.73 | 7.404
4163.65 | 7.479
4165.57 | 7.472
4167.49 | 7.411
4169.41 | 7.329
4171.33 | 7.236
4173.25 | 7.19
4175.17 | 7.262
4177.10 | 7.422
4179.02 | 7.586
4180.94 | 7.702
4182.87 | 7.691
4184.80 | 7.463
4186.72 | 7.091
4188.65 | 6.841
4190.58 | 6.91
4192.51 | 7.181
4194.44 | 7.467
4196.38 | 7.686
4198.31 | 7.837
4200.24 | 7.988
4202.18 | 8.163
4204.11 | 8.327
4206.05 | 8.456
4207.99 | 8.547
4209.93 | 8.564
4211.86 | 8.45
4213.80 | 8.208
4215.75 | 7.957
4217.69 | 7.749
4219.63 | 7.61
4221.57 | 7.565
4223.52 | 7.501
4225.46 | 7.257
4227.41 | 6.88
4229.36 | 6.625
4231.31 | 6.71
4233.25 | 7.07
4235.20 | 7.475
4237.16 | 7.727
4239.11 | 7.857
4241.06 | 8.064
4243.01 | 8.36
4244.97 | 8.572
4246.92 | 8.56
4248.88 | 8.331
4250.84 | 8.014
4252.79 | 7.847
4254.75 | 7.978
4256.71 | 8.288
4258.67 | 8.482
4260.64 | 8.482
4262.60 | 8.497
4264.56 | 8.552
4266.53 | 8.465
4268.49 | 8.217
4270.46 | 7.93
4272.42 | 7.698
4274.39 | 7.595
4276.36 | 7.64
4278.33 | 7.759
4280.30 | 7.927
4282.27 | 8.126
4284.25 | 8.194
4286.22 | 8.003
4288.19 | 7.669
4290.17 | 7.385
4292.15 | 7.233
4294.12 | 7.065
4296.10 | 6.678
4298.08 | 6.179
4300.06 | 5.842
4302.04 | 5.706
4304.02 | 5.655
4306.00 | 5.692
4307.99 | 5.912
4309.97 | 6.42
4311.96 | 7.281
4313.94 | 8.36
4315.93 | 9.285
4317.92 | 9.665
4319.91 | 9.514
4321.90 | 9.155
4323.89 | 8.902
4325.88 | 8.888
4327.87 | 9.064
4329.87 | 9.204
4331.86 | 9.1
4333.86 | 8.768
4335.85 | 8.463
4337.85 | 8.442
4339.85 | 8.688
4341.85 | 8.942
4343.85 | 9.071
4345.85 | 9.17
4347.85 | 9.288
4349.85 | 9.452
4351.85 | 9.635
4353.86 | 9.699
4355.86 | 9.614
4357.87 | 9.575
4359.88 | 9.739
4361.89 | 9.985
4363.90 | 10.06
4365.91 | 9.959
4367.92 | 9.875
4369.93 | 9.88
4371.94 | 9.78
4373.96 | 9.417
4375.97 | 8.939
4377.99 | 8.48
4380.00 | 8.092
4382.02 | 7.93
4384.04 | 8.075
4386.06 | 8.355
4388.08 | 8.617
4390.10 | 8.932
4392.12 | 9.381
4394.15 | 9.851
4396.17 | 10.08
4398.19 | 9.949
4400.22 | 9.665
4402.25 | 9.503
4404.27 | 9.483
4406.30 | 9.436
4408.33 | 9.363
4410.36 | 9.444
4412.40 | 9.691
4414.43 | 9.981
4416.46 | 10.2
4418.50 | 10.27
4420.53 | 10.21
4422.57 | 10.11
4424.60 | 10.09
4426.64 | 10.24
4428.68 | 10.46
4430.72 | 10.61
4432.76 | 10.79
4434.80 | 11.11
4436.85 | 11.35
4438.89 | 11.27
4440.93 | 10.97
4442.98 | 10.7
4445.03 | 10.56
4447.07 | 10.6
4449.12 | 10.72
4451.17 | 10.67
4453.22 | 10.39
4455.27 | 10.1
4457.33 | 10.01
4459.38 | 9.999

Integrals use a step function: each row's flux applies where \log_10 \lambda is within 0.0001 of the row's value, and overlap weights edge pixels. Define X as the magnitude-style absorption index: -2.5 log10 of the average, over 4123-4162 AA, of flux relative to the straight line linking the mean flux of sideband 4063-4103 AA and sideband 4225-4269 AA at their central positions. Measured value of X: 0.13 mag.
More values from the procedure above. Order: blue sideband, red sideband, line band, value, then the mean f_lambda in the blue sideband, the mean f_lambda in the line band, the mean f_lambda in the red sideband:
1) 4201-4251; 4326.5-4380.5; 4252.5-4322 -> 0.12 mag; 7.87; 7.65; 9.28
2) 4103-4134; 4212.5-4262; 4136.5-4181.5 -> 0.05 mag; 7.39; 7.19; 7.82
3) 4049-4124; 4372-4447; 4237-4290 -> 0.09 mag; 7.62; 8.1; 9.78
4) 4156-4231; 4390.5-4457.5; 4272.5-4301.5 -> 0.17 mag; 7.56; 7.36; 10.2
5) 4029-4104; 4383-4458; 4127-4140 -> 0.23 mag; 7.55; 6.46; 10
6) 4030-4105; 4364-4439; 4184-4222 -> 0.08 mag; 7.55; 7.81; 9.69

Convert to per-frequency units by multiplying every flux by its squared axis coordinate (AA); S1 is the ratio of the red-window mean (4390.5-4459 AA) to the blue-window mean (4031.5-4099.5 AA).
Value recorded 1.6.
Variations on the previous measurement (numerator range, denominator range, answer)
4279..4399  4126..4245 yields 1.25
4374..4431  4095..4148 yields 1.48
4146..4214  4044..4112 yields 1.03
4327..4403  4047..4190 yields 1.41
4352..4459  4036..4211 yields 1.51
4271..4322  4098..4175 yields 1.11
